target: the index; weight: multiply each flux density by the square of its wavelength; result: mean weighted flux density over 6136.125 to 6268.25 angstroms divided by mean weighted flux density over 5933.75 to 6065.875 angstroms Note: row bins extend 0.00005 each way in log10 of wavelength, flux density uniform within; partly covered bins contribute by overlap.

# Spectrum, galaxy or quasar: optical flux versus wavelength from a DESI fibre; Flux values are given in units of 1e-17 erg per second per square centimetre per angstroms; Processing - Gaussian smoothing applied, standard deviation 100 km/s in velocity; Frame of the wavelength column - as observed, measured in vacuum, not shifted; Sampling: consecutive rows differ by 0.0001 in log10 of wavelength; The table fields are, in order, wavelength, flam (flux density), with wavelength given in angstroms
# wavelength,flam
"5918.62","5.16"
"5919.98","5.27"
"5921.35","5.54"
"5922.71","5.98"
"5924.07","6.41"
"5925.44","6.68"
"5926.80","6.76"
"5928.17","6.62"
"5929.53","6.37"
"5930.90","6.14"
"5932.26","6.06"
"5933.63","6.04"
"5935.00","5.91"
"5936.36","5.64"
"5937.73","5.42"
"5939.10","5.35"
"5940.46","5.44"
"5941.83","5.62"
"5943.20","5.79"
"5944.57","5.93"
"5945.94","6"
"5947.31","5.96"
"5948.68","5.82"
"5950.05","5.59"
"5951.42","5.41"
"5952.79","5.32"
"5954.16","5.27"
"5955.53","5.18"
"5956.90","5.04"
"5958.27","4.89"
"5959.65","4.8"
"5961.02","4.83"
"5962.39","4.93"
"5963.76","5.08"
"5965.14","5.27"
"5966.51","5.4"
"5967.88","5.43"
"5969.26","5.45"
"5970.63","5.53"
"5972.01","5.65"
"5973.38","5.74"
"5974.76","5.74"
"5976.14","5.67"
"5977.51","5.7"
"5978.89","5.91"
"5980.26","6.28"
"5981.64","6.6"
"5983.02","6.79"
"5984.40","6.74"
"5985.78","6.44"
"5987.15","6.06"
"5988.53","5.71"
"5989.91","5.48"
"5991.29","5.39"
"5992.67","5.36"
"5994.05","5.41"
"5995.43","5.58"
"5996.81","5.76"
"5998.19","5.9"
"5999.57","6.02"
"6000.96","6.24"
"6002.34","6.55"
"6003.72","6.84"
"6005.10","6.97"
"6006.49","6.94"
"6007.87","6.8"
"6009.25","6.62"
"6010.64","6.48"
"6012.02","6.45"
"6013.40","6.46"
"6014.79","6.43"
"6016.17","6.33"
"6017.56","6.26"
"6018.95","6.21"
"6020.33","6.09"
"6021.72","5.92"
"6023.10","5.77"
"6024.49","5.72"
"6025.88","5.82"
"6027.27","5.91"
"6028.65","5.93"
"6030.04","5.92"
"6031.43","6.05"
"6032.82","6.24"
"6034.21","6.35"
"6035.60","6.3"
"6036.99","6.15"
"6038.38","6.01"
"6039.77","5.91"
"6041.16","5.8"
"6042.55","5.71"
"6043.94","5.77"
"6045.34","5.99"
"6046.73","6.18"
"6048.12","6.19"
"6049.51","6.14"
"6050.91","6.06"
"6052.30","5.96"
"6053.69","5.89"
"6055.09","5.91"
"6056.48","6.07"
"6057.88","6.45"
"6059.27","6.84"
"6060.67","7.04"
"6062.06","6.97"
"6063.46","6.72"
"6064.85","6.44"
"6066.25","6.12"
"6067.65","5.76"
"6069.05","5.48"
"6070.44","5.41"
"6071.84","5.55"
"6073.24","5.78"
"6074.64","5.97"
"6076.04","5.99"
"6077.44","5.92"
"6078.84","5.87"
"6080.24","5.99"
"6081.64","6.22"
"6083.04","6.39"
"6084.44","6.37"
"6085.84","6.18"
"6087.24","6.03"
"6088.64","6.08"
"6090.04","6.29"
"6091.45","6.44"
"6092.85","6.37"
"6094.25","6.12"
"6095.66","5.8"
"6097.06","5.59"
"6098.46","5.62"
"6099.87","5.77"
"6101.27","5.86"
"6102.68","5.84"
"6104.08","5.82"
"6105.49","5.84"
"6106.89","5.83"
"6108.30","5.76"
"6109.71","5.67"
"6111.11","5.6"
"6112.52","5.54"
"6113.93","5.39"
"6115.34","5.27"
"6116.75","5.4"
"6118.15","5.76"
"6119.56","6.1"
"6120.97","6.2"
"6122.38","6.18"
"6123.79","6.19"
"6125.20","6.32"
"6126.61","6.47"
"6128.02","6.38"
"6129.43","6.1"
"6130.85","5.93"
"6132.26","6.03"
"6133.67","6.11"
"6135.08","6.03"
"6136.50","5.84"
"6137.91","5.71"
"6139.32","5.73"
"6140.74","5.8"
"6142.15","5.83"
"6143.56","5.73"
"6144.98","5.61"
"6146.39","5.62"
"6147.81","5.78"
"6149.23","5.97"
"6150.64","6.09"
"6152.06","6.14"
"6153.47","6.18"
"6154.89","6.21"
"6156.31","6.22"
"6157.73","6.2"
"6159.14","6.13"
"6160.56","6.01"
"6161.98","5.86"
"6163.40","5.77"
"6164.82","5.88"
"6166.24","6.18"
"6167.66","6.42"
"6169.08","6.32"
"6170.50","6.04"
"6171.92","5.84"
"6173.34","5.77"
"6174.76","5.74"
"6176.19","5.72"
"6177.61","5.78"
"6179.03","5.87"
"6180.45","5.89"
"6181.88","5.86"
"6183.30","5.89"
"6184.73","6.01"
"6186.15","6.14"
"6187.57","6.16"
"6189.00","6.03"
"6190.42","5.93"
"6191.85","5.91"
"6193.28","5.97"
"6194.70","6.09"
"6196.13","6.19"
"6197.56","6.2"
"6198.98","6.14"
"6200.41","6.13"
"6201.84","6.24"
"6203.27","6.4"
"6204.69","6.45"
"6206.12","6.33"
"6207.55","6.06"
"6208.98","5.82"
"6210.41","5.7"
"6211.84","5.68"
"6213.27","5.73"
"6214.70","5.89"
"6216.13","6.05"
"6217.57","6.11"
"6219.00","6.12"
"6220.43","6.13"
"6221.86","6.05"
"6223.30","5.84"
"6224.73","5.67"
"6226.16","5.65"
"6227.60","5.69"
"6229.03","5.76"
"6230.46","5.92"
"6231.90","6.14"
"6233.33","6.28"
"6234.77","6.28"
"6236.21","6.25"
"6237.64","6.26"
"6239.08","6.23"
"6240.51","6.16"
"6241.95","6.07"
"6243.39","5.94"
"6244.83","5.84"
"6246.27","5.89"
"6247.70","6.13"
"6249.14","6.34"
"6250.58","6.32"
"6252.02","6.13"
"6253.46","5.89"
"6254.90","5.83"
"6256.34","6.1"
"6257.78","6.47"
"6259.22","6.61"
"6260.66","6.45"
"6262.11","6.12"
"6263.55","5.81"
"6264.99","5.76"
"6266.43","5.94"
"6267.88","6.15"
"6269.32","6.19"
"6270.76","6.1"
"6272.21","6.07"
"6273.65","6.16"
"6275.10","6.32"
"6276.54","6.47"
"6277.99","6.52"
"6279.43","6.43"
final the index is 1.08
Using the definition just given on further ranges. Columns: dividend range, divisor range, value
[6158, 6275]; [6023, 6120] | 1.06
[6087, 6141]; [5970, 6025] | 1.01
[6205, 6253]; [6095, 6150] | 1.06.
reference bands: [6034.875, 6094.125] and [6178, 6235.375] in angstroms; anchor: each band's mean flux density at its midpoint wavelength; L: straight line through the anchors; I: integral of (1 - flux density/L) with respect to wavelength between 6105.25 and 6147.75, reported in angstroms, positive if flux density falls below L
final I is 1.4 angstroms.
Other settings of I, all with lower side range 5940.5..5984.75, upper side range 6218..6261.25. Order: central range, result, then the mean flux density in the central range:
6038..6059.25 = -1.1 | 6.03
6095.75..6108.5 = 0.1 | 5.77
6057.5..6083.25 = -1.6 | 6.14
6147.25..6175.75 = -0.4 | 6.04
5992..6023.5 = -3.1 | 6.24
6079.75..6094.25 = -1.1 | 6.24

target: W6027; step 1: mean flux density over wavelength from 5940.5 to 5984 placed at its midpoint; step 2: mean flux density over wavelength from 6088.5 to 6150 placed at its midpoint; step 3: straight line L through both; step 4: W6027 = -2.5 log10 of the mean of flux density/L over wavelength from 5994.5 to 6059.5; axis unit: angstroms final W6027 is -0.08 mag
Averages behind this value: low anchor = 5.57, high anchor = 5.89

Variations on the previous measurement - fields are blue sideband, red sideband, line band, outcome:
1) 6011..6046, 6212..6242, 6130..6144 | 0.028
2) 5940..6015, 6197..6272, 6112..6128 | 0.008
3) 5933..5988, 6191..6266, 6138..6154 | 0.014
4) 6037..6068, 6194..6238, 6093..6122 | 0.069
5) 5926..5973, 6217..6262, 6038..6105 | -0.047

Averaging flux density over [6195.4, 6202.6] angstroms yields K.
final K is 6.18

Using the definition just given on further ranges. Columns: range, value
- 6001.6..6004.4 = 6.7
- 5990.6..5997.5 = 5.5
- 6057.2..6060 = 6.65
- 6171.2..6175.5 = 5.78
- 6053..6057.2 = 5.95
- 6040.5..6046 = 5.81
